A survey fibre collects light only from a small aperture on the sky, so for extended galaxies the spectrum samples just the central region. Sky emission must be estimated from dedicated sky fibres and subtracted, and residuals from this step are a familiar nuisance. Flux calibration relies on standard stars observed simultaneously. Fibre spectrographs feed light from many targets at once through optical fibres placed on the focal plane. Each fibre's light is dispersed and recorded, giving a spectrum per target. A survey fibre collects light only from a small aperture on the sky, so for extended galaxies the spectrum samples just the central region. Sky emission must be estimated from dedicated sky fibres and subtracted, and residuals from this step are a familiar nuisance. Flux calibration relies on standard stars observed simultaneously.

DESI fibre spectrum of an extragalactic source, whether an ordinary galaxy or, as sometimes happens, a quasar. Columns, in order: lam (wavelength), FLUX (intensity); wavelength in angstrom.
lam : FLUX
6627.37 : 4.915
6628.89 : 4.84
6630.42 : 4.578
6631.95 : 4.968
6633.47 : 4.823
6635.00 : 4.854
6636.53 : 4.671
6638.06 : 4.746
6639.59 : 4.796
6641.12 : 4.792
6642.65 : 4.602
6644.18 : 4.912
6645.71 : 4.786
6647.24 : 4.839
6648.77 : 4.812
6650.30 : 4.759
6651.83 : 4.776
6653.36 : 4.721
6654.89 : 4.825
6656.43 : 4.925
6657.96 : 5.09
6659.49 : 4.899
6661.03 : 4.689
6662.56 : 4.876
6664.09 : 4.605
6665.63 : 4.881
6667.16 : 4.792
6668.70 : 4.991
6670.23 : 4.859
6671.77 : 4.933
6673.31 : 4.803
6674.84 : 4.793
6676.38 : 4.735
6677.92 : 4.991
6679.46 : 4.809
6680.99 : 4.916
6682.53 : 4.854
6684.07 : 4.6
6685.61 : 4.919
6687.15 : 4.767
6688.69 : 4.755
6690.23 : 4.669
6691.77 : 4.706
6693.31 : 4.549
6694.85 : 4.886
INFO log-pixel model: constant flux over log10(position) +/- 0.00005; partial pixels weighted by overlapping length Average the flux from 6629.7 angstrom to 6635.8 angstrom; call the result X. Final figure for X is 4.81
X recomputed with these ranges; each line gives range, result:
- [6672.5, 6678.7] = 4.83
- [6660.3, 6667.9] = 4.77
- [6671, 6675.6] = 4.84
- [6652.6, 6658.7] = 4.89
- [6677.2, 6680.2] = 4.9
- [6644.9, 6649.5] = 4.81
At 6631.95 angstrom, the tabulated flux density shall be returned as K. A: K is 4.968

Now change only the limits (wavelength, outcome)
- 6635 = 4.854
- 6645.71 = 4.786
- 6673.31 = 4.803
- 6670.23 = 4.859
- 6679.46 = 4.809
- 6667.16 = 4.792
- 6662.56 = 4.876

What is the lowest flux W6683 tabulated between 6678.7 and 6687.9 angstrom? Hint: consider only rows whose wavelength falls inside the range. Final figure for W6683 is 4.6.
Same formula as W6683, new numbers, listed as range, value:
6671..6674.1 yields 4.803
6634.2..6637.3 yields 4.671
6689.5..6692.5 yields 4.669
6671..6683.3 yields 4.735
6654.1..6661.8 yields 4.689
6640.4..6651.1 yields 4.602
